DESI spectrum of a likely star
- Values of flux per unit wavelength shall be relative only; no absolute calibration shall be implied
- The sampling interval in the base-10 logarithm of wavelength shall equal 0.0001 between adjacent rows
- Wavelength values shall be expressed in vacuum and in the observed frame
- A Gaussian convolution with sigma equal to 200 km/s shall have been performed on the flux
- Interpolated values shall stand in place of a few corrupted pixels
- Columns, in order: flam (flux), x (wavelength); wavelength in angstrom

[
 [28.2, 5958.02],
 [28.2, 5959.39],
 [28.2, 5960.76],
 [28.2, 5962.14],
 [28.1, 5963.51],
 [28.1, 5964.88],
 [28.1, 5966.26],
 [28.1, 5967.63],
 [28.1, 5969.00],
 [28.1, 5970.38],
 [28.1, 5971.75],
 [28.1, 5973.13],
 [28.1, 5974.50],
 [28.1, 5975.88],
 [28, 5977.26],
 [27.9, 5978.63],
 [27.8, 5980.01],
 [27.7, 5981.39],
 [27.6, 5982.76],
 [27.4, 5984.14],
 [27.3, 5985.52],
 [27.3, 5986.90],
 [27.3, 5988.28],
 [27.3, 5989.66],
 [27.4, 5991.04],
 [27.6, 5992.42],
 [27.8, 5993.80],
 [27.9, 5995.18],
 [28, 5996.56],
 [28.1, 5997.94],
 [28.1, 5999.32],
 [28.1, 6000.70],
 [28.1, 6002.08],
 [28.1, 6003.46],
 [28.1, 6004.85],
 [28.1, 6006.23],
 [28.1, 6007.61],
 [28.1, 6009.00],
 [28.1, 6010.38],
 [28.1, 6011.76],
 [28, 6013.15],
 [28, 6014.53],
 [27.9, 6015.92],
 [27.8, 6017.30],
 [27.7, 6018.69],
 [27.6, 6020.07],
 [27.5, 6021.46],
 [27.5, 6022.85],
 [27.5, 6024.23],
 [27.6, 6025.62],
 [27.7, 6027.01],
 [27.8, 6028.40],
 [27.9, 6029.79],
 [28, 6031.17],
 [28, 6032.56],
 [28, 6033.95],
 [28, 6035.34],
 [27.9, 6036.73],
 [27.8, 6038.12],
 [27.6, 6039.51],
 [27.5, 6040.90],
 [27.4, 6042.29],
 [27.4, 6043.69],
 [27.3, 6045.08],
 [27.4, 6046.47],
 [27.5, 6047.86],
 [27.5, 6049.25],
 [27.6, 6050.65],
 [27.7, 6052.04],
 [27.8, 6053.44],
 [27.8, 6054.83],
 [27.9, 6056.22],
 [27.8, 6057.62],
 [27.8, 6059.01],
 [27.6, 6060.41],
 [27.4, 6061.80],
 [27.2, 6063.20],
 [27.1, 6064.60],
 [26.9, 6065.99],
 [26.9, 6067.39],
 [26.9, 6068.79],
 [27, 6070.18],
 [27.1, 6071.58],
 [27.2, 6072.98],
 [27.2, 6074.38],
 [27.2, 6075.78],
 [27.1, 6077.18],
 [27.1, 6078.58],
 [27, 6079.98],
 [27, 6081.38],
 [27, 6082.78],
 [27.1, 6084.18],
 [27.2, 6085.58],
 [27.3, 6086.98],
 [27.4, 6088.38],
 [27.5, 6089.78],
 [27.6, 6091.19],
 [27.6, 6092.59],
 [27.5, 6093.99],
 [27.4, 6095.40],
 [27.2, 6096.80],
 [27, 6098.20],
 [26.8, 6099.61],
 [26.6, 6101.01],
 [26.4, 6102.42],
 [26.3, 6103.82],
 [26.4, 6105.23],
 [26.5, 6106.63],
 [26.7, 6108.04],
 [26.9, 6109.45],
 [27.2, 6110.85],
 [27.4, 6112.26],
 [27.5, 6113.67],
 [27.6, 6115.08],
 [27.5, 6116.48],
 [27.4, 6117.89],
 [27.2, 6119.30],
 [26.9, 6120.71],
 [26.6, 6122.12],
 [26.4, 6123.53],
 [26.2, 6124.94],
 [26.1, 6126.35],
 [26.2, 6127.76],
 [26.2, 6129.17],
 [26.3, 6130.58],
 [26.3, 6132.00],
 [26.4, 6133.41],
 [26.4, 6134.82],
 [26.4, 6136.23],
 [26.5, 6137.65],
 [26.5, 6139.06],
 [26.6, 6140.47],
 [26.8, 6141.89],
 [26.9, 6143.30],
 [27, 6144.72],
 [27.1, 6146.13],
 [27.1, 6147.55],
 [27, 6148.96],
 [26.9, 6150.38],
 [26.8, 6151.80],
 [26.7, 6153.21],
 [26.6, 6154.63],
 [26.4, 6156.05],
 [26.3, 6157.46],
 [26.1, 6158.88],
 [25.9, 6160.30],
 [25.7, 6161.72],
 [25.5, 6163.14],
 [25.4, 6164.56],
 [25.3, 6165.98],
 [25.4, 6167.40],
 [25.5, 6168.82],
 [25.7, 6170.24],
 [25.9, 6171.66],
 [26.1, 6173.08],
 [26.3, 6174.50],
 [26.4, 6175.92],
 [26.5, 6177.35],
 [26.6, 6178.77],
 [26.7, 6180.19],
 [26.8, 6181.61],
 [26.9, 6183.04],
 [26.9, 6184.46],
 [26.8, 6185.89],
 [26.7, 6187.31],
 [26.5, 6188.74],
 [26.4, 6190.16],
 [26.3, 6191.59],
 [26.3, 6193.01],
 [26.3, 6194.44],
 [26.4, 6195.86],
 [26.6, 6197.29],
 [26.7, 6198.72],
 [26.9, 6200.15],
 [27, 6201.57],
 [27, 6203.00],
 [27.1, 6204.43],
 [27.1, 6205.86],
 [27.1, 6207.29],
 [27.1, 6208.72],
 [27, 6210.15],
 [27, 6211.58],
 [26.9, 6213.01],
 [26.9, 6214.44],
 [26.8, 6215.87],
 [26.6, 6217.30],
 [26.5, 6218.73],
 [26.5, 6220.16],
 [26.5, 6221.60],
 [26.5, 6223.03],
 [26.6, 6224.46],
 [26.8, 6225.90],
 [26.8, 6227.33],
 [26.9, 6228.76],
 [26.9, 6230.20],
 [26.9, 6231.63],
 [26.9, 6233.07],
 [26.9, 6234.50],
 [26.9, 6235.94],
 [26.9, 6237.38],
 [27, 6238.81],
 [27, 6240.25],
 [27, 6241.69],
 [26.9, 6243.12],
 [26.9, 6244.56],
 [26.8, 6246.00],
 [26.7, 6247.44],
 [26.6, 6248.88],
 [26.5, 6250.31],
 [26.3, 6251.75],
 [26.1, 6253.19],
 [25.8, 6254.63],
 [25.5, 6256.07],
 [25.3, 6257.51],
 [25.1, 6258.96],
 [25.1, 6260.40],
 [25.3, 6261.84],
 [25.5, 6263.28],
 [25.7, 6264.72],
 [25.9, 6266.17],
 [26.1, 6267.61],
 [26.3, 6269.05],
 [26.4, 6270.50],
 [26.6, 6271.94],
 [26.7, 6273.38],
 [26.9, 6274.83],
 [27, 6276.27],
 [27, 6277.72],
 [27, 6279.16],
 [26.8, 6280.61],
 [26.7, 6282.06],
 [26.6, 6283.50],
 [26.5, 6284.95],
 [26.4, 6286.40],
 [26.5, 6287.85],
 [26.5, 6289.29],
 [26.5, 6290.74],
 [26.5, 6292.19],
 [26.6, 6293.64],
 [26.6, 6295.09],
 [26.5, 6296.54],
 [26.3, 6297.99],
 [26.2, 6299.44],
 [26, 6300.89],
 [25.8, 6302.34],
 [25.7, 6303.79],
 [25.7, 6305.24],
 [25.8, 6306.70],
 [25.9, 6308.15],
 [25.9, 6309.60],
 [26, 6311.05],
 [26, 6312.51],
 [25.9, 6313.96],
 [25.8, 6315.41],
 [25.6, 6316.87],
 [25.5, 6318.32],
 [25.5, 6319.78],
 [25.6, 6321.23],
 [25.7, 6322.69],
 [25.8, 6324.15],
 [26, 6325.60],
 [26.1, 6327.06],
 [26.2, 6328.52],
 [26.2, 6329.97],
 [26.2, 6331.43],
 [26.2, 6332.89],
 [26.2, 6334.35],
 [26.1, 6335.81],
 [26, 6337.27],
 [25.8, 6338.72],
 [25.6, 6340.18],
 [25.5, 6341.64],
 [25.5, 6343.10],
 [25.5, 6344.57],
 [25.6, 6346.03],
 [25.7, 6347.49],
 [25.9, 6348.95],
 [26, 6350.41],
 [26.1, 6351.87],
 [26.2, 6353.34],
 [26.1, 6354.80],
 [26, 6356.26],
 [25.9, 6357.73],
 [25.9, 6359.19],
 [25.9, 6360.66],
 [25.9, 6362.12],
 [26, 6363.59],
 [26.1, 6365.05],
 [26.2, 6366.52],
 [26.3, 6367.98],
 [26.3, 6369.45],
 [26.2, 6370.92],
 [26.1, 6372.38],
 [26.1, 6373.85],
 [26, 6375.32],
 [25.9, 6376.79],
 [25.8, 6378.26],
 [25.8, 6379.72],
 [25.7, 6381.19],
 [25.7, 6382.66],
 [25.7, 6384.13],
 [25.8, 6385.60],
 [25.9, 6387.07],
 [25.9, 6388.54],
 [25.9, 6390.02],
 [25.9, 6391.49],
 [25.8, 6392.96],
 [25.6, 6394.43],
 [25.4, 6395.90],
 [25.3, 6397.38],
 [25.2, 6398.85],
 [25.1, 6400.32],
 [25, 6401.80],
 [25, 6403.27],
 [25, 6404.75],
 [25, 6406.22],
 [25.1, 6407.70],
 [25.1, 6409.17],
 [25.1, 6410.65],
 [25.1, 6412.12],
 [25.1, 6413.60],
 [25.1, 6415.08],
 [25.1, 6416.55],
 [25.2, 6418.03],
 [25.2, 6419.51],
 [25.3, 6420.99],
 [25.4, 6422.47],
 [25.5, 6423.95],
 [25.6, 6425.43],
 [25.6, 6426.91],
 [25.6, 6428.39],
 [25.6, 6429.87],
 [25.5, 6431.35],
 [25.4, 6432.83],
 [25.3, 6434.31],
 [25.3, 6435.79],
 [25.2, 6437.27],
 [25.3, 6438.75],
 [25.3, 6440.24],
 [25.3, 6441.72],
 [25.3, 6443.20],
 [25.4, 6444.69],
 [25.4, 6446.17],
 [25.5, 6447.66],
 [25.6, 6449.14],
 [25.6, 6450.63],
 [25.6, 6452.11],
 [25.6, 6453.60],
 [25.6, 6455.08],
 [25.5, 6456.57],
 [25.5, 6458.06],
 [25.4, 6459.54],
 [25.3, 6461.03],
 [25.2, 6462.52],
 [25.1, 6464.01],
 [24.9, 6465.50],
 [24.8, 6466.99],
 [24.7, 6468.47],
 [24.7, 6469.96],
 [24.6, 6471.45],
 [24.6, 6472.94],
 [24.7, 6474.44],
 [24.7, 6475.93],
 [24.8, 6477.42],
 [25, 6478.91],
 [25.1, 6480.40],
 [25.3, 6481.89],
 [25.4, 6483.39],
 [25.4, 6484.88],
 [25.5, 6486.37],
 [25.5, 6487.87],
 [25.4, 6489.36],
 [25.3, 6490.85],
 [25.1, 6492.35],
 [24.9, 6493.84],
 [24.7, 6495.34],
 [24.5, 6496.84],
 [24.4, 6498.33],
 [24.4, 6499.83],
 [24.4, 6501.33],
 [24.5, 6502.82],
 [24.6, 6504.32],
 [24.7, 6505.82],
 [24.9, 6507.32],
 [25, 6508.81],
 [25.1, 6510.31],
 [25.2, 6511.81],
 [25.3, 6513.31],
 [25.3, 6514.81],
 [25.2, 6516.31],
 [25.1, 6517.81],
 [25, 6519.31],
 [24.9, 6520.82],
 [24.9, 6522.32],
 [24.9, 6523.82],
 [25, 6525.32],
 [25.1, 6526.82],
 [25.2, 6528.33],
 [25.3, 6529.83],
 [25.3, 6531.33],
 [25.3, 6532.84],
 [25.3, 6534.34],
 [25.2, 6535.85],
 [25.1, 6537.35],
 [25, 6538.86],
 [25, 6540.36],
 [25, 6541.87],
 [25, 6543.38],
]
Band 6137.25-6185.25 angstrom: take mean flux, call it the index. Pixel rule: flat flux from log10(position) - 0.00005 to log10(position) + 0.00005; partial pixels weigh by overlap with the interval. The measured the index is 26.4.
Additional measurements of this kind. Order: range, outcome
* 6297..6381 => 25.9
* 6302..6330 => 25.8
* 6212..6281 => 26.5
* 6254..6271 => 25.6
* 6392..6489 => 25.2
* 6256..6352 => 26.1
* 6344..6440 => 25.6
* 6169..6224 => 26.6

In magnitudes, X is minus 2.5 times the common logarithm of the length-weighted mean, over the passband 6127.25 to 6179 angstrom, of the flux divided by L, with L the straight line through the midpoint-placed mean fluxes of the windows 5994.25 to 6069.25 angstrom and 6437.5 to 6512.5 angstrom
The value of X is 0.03 mag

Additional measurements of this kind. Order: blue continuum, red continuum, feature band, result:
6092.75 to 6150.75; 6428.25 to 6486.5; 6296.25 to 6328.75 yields 0.00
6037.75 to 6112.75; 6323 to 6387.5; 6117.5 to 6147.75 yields 0.02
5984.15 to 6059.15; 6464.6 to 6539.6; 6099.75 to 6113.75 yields 0.02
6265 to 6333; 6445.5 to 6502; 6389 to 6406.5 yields 0.01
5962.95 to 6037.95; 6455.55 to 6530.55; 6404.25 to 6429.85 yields 0.01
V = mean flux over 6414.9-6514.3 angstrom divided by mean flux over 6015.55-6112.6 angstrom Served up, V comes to 0.92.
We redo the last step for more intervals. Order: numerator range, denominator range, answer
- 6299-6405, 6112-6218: 0.97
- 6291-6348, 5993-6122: 0.94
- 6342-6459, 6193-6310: 0.97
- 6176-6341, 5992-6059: 0.95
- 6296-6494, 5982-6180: 0.94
